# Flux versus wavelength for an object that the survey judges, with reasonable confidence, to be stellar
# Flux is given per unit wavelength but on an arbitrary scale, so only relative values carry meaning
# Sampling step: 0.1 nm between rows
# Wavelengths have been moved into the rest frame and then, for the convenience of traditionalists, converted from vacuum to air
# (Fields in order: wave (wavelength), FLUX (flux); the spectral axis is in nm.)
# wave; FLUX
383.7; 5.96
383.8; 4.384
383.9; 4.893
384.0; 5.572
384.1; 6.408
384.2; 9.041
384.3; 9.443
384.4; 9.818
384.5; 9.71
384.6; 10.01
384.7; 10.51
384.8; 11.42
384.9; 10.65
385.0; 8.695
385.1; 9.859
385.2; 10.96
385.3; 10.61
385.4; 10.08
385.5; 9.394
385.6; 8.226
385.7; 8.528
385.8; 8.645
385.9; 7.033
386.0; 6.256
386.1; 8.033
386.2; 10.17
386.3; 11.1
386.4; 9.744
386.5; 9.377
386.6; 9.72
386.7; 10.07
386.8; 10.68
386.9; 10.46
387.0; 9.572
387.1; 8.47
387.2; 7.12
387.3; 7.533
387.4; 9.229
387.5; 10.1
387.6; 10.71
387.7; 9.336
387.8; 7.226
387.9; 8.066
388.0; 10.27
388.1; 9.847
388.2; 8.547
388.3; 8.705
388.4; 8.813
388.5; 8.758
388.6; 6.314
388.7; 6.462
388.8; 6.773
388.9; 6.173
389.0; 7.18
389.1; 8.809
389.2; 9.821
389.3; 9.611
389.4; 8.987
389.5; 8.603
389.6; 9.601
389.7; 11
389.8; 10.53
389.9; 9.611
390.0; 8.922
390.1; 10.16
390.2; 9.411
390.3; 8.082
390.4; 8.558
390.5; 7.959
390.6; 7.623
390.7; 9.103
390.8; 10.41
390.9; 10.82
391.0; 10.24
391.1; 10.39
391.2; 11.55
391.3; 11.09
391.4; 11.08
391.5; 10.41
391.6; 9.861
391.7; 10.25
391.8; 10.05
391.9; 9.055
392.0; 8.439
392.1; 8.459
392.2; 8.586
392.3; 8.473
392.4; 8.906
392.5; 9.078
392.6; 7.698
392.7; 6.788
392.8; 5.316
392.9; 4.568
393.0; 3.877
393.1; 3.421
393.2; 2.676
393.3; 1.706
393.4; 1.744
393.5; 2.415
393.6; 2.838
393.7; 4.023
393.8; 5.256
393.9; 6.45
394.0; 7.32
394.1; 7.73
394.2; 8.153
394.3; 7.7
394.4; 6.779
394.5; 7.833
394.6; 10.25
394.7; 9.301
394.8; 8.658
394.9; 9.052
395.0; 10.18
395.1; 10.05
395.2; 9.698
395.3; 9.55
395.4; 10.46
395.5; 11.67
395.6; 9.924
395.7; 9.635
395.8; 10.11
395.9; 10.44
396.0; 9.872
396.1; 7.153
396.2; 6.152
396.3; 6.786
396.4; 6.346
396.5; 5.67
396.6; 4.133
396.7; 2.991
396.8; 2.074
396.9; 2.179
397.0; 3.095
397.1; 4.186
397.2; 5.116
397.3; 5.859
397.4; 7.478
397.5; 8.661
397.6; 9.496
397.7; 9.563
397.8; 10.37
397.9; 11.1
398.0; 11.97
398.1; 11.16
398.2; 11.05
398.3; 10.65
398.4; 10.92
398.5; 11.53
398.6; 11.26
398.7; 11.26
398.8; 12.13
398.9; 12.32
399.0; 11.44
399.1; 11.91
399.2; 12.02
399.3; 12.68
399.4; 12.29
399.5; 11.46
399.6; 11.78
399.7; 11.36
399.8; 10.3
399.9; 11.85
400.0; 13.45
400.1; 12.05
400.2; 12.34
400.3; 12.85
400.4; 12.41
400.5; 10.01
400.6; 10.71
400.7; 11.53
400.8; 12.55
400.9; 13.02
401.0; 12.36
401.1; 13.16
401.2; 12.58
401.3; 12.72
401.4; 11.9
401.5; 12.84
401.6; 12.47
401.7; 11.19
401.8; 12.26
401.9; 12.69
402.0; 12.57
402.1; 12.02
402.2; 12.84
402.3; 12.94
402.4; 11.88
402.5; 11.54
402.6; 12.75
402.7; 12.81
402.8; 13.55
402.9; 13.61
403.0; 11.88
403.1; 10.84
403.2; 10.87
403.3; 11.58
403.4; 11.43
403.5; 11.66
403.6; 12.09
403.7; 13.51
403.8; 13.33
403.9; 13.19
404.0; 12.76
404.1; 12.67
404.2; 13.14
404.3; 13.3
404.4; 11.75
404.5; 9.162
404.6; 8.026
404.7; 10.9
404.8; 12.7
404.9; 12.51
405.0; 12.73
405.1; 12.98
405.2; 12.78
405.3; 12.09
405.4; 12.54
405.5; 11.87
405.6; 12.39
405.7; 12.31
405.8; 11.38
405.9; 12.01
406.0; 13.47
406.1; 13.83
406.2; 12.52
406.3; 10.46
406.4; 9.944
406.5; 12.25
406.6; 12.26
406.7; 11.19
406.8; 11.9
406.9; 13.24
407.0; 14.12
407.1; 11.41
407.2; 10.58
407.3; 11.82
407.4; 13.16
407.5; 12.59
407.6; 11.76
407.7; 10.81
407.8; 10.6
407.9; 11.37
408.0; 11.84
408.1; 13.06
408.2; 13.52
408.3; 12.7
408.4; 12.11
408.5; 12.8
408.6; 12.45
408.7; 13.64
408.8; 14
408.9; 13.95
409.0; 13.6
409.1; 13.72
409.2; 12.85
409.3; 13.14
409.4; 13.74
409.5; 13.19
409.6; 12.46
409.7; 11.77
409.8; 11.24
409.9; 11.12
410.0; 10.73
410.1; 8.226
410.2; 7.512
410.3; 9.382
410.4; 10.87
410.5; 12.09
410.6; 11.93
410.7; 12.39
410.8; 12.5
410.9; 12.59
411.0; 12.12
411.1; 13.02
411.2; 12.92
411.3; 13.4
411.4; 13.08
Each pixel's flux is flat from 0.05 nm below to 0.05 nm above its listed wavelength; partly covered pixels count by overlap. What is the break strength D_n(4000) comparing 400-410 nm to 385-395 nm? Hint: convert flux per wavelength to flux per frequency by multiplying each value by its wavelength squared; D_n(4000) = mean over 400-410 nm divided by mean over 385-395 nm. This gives 1.6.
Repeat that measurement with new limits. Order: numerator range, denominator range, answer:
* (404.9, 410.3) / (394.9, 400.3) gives 1.35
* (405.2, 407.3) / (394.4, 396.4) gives 1.39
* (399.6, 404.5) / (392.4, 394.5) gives 2.36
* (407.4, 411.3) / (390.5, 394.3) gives 1.77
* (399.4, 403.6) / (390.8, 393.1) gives 1.45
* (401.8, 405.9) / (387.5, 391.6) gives 1.43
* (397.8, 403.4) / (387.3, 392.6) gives 1.38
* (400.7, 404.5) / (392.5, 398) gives 1.85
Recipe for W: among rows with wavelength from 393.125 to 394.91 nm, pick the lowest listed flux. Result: 1.706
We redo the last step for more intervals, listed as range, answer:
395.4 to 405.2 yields 2.074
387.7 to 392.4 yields 6.173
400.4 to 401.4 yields 10.01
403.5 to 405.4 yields 8.026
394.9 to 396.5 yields 5.67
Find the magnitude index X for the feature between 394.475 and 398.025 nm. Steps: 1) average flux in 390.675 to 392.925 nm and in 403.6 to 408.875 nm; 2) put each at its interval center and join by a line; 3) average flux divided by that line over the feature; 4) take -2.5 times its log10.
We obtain 0.262 mag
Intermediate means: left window 9.21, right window 12.2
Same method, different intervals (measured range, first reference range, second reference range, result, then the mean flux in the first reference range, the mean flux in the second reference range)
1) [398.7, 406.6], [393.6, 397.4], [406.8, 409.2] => -0.19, 7.29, 12.6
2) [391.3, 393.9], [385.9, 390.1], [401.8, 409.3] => 0.41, 8.93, 12.3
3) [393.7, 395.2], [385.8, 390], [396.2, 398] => -0.15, 8.89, 6.34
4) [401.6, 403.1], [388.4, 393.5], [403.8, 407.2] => -0.11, 8.21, 12.1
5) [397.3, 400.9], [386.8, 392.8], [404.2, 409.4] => -0.04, 9.03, 12.3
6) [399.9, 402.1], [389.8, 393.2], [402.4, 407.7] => -0.11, 8.67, 12.1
